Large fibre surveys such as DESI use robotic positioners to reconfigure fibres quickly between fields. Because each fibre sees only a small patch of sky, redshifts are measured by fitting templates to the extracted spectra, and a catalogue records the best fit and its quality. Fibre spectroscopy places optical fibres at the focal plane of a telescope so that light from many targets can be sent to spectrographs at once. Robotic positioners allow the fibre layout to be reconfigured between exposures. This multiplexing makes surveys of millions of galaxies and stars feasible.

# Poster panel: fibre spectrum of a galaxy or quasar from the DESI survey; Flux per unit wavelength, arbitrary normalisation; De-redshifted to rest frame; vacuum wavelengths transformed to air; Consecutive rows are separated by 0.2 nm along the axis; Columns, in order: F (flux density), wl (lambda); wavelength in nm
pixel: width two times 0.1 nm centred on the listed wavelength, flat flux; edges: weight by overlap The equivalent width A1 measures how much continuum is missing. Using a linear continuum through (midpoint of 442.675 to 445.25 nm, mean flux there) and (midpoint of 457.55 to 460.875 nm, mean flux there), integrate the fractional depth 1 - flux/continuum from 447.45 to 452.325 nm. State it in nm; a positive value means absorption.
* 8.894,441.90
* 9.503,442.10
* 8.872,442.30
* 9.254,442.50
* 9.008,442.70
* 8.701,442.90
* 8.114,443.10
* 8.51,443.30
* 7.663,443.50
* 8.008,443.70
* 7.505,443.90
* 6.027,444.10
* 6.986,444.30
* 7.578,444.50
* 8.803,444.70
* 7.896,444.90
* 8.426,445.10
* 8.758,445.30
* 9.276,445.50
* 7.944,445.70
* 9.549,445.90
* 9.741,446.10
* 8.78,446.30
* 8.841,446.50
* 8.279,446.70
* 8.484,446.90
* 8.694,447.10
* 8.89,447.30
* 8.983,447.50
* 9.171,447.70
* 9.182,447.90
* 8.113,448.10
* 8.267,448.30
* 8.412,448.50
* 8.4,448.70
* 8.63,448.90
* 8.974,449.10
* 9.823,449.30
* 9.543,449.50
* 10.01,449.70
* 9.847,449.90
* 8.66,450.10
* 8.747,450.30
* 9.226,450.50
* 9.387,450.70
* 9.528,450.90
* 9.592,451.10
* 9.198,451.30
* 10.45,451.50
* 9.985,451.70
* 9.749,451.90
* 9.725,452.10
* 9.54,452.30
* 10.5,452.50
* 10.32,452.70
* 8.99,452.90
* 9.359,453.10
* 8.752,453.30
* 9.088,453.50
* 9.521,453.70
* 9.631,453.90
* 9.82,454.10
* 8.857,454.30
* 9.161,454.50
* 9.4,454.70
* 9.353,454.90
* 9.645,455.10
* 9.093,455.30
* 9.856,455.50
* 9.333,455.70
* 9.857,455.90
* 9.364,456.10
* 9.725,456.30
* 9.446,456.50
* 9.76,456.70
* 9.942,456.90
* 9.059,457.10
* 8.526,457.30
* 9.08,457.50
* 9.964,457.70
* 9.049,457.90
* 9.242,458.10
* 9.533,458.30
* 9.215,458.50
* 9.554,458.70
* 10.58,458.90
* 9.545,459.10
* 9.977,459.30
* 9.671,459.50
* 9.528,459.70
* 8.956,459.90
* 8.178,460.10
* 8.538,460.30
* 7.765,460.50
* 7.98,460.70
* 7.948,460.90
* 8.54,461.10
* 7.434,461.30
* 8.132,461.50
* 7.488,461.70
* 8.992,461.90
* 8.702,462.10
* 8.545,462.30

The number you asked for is -0.48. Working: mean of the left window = 7.93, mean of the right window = 9.17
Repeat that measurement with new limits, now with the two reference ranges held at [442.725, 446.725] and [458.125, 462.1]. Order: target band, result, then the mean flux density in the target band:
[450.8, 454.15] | -0.42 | 9.63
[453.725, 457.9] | -0.37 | 9.44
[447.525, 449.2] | -0.05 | 8.66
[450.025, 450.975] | -0.07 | 9.11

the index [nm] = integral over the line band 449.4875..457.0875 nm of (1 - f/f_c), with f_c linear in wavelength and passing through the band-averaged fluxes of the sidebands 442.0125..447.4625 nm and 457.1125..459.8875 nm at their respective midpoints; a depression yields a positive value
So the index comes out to -0.37 nm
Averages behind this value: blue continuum 8.45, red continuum 9.47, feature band 9.52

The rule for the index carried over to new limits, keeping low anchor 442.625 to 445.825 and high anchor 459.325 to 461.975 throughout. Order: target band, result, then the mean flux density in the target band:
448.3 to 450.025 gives -0.201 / 9.14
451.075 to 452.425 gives -0.250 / 9.77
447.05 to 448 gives -0.099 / 9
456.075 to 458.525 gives -0.299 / 9.38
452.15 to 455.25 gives -0.440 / 9.46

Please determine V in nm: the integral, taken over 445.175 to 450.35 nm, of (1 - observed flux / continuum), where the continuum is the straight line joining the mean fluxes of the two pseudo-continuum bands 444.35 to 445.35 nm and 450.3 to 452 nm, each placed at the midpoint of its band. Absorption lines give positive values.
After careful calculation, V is -0.05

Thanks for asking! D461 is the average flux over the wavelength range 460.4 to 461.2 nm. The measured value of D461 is 8.06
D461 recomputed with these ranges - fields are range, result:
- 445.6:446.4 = 9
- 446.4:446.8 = 8.56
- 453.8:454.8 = 9.37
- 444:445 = 7.46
